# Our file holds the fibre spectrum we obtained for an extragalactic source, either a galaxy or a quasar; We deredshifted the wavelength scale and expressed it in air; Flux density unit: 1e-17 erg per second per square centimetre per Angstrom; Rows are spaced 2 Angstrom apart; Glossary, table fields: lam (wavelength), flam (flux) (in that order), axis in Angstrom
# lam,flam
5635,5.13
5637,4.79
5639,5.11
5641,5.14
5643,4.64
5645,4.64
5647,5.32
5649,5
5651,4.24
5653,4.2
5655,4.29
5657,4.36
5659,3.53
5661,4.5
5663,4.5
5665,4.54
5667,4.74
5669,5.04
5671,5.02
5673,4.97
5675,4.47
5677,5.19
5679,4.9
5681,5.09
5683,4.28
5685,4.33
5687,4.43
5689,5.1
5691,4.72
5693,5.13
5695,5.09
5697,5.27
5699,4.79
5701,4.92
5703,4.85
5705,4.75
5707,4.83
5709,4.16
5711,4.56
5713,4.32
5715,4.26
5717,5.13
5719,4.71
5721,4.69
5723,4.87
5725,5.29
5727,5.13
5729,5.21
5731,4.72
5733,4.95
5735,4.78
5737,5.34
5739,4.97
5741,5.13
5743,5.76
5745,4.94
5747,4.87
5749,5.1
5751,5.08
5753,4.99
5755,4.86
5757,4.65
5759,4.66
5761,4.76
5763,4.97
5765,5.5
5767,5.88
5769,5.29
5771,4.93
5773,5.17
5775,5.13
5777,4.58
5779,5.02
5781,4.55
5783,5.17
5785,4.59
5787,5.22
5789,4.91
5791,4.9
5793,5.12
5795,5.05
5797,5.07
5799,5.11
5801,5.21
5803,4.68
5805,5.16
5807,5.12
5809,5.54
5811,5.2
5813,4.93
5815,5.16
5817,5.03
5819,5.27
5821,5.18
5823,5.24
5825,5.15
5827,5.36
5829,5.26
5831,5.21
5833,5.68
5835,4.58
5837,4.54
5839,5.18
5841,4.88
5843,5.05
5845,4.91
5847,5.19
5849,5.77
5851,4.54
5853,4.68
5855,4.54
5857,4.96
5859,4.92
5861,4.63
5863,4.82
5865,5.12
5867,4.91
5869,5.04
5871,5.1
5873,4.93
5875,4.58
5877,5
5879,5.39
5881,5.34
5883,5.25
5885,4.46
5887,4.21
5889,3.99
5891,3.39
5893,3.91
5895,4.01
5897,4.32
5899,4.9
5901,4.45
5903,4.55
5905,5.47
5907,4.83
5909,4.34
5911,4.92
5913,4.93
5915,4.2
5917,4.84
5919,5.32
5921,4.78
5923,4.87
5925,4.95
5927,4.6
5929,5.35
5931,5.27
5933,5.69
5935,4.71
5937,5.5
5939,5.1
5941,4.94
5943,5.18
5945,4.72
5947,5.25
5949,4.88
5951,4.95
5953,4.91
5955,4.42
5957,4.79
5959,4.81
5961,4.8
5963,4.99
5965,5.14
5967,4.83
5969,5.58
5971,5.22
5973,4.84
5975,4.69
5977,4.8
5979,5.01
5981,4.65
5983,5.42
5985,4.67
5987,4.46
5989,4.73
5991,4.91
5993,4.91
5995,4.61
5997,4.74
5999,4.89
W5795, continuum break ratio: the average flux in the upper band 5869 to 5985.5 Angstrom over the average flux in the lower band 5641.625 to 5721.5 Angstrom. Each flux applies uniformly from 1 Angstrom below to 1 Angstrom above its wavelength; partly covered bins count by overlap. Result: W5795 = 1.03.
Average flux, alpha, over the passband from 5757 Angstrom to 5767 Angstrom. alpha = 5.03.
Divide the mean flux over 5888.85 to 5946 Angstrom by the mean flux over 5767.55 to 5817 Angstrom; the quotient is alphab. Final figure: 0.9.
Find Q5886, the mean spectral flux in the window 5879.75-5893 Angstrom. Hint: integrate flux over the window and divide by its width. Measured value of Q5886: 4.42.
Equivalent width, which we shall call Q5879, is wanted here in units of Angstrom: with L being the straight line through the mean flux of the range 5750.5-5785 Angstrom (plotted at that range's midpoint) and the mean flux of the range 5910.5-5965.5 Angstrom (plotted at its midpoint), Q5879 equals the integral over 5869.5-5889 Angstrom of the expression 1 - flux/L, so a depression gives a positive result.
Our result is 0.4 Angstrom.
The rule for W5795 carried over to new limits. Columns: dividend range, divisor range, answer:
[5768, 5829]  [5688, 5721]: 1.06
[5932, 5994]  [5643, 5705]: 1.05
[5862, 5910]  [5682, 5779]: 0.95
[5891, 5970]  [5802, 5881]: 0.96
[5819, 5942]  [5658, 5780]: 1.00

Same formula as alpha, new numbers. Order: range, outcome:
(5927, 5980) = 5.01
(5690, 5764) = 4.9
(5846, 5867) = 4.92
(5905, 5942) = 4.97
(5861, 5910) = 4.68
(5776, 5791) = 4.87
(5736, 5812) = 5.06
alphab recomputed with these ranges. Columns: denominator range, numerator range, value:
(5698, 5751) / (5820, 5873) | 1.03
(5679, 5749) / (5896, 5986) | 1.01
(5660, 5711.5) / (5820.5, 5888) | 1.04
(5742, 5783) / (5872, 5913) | 0.92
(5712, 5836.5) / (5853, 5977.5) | 0.96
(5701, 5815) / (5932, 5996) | 0.99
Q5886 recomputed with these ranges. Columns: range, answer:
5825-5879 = 4.99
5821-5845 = 5.1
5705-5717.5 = 4.54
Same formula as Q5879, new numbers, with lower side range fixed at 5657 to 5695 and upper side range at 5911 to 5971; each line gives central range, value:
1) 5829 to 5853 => -0.84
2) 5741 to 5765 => -1.10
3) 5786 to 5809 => -1.17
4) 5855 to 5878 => 0.02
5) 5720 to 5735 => -0.68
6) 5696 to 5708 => -0.45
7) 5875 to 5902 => 2.25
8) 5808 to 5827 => -1.38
